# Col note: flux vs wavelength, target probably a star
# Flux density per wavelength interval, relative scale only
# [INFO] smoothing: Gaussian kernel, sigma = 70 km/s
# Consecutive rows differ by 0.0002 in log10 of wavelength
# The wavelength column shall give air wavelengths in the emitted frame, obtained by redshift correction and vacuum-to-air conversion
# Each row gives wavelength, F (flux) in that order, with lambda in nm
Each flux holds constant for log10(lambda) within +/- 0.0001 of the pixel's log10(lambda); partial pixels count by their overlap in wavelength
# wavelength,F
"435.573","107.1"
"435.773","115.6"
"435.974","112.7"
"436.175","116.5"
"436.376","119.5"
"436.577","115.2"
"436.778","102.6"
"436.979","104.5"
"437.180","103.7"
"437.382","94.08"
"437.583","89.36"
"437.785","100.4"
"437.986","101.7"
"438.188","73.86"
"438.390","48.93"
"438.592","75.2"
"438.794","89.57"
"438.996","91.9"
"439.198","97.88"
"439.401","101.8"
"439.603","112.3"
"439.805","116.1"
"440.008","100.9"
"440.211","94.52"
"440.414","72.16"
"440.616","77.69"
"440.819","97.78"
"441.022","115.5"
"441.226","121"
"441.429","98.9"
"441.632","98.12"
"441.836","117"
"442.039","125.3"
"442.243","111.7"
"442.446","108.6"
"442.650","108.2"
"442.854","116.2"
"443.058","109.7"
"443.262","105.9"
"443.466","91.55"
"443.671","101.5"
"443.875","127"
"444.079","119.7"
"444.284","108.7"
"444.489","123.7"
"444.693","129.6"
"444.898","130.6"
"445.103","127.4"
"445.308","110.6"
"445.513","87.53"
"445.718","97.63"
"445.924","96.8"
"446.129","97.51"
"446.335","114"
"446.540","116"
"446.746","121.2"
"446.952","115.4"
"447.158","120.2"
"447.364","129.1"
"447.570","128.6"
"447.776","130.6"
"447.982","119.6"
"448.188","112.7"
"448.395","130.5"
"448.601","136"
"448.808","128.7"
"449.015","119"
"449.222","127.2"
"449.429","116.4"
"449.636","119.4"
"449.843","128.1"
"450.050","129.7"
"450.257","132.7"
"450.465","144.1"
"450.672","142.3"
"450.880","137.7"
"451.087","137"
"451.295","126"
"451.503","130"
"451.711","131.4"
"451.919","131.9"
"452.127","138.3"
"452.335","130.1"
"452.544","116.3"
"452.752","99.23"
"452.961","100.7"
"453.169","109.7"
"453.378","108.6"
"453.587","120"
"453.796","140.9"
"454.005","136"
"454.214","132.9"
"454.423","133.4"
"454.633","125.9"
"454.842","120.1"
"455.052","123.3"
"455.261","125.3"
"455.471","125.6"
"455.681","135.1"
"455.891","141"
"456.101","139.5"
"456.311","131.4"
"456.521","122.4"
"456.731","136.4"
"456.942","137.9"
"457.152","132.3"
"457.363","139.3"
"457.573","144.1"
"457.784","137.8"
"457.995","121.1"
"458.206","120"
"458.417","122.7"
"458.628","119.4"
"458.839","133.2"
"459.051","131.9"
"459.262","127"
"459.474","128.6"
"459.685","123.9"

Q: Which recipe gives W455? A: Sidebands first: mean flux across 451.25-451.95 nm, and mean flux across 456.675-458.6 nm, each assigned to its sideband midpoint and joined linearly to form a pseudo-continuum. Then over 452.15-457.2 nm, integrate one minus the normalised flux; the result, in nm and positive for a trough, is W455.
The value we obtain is 0.18 nm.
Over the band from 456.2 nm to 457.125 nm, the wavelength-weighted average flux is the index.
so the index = 132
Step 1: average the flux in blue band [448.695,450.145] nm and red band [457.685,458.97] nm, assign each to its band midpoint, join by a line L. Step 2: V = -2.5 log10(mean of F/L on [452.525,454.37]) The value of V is 0.05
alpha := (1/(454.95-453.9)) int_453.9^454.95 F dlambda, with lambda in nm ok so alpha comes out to 130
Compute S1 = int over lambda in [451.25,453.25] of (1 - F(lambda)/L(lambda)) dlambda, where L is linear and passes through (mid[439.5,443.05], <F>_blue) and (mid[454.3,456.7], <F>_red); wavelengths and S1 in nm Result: 0.04 nm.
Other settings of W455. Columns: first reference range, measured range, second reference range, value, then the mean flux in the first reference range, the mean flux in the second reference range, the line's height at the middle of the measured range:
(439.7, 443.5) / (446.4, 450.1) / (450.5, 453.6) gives -0.20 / 105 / 125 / 117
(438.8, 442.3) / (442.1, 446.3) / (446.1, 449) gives 0.07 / 103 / 122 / 113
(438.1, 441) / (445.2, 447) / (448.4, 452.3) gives 0.14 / 90.1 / 131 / 115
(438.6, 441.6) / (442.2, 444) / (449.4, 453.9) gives -0.06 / 98.4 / 126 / 106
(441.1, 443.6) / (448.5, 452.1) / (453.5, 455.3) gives -0.25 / 109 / 129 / 122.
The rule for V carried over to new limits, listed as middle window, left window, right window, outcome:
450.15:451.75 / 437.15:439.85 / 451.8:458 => -0.14 mag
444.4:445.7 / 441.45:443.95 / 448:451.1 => -0.01 mag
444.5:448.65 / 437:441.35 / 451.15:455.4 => -0.07 mag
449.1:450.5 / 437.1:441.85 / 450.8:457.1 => -0.08 mag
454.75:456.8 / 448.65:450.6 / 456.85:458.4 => 0.01 mag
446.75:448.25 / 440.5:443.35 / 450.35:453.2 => -0.03 mag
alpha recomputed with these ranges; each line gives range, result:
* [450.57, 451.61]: 135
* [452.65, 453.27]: 103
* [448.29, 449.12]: 128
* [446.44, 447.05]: 117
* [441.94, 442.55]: 115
